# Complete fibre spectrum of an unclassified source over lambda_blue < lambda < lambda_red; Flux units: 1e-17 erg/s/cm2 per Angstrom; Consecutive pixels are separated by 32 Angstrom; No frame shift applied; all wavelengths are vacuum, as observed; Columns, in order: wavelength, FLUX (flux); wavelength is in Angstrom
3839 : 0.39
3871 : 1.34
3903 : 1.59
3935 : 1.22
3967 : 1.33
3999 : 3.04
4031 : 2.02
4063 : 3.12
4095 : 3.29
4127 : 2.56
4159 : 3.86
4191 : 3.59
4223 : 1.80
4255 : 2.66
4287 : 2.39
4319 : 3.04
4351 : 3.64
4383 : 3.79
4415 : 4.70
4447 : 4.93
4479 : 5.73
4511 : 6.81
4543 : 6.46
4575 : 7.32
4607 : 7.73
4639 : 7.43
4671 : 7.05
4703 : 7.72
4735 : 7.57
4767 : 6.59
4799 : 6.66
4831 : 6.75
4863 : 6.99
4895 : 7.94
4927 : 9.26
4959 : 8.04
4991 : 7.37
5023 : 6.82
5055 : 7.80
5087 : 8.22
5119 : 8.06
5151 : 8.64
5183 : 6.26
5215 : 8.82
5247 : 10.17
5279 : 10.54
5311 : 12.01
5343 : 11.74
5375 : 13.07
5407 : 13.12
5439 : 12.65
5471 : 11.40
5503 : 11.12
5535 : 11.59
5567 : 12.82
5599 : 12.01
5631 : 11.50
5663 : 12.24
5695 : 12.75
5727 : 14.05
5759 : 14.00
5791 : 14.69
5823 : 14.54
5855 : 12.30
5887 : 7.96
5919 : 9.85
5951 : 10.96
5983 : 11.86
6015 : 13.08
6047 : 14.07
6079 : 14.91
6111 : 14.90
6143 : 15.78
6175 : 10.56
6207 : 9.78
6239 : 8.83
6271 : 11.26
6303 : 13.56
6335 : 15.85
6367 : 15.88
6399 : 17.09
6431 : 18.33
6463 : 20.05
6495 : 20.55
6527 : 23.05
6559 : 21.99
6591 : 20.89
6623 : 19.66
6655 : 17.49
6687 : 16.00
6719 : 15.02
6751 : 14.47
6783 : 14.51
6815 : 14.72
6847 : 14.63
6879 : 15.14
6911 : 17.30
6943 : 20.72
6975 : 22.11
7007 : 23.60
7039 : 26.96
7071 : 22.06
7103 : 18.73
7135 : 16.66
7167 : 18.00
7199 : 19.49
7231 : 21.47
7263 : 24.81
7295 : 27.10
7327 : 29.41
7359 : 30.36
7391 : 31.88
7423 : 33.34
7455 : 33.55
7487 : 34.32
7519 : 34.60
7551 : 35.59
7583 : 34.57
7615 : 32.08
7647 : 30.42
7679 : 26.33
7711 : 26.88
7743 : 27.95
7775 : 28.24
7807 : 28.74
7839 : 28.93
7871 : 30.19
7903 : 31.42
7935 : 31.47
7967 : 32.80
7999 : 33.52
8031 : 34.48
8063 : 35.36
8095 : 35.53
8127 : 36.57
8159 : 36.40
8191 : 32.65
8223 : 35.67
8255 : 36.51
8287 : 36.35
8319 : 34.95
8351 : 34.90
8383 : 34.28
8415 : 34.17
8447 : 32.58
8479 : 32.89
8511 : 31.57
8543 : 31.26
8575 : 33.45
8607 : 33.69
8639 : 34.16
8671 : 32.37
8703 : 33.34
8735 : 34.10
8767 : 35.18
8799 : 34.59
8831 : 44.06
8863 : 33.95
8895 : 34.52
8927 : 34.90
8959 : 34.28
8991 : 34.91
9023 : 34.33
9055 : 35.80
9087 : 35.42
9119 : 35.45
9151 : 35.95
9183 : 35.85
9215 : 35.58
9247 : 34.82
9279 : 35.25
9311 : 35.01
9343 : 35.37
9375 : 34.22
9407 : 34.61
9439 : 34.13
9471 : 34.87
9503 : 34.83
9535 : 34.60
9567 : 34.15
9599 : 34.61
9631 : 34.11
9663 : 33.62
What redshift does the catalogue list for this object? 0.00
